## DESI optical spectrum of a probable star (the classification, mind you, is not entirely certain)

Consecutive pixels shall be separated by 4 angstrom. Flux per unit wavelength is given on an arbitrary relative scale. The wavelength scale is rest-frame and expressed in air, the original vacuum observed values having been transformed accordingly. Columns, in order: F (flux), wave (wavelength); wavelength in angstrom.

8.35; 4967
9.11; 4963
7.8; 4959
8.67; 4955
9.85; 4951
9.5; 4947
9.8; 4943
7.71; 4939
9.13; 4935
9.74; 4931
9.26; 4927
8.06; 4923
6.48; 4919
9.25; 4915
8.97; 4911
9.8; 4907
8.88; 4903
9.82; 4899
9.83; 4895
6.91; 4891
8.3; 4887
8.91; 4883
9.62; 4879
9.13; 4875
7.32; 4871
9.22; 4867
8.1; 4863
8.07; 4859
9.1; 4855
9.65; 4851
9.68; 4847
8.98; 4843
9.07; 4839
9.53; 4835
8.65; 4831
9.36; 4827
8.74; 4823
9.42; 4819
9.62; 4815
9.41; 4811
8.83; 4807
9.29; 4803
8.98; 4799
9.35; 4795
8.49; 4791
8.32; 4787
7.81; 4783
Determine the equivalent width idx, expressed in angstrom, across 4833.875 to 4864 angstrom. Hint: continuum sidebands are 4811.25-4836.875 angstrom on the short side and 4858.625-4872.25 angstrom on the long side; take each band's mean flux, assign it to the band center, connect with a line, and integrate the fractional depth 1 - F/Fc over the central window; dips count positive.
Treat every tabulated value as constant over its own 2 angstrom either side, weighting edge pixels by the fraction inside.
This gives -1.4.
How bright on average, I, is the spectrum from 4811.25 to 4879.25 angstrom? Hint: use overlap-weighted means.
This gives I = 9.01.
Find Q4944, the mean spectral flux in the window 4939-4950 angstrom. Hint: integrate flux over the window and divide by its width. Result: 9.32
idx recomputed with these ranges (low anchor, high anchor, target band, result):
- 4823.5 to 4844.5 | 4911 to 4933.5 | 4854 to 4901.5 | 0.87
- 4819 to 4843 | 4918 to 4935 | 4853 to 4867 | 0.63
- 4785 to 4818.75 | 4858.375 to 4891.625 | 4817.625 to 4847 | -1.09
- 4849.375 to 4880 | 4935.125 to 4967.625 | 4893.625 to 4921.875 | -0.47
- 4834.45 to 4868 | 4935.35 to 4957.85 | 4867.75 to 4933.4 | 1.89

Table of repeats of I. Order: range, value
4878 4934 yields 8.84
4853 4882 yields 8.66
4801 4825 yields 9.22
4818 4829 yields 9.15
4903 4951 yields 8.92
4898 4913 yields 9.34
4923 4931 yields 9.08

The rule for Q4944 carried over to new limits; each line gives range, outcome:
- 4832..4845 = 9.15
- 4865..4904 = 8.79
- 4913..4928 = 8.2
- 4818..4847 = 9.14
